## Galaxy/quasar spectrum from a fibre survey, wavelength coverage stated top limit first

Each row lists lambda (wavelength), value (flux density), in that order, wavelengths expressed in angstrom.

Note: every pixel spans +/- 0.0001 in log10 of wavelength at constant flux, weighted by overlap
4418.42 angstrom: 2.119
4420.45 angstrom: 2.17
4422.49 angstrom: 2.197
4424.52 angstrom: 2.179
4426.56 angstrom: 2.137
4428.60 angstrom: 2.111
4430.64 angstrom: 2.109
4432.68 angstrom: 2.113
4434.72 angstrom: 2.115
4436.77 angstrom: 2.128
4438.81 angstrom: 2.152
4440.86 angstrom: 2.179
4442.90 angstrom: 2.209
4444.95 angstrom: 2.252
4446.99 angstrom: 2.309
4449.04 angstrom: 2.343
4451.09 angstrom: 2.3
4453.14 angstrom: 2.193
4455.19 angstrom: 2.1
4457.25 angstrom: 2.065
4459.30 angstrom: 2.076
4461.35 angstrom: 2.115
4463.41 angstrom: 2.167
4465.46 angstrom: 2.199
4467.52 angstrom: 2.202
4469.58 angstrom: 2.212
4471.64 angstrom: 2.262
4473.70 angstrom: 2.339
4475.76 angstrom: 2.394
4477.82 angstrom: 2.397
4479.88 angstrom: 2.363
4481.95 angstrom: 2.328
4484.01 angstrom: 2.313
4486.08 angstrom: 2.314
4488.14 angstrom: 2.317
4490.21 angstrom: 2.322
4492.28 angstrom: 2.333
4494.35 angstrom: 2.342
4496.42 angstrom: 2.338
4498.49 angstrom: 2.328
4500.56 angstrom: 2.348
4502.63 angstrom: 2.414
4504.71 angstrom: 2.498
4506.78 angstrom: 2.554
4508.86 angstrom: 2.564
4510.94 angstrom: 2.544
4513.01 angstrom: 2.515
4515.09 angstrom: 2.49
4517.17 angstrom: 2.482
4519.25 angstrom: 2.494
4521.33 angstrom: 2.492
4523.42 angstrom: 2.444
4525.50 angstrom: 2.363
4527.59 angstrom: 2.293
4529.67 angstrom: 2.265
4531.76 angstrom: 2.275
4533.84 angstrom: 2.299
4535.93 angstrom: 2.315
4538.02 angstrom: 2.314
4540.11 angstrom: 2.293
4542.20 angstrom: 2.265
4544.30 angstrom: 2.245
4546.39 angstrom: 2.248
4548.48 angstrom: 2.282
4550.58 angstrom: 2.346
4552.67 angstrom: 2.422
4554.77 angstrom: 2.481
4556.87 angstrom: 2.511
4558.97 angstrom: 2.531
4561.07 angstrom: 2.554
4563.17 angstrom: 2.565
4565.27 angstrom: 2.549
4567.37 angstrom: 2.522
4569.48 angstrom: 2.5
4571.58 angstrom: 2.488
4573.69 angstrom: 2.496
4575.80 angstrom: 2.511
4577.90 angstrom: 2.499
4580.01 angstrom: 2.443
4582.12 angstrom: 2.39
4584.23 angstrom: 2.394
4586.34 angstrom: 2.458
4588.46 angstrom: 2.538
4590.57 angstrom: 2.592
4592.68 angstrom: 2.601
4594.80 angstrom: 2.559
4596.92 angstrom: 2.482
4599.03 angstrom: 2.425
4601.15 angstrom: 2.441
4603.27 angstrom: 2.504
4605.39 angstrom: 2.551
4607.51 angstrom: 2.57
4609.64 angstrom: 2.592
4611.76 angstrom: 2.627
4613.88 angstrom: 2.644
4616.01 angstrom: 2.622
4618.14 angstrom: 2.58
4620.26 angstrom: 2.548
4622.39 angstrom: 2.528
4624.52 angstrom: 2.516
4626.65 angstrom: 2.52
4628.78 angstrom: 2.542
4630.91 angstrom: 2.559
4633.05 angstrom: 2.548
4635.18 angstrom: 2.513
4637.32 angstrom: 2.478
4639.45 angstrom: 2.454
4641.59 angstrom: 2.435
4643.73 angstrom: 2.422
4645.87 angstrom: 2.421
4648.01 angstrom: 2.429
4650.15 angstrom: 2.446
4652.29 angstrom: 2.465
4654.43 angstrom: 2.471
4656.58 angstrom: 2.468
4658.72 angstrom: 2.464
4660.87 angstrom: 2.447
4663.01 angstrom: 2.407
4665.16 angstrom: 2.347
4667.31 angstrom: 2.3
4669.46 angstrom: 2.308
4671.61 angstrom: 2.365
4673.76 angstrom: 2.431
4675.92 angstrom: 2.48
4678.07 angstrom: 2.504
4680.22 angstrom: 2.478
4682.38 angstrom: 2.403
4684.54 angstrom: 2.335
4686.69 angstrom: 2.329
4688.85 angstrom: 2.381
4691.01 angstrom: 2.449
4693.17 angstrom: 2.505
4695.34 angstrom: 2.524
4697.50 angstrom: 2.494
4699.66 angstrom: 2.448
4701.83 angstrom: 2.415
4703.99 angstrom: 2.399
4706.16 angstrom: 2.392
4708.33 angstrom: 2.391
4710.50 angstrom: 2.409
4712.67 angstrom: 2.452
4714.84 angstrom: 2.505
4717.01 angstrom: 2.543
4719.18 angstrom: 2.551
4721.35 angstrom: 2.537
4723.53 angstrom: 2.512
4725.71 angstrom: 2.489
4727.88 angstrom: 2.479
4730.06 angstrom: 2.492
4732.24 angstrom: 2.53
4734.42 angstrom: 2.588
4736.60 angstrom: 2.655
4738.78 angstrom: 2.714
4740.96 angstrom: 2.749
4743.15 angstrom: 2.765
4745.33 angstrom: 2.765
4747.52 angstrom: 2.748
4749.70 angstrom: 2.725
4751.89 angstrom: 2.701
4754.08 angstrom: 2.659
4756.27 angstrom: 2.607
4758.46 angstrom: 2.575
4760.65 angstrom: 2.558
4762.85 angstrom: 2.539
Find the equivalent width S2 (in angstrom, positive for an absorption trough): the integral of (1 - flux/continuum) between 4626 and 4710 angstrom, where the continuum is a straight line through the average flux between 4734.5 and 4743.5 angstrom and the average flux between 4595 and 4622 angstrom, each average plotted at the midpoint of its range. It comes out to 5.7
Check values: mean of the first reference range 2.55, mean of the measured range 2.44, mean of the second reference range 2.7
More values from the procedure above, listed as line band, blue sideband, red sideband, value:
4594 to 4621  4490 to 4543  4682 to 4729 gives -1.4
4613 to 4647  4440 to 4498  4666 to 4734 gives -1.8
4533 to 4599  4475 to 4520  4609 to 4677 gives 0.0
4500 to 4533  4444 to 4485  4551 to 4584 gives -1.0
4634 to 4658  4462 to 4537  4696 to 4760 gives 0.3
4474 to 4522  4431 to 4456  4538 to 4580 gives -2.1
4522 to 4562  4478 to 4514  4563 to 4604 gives 1.5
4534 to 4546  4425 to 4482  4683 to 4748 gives 0.1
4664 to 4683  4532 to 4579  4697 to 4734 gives 0.4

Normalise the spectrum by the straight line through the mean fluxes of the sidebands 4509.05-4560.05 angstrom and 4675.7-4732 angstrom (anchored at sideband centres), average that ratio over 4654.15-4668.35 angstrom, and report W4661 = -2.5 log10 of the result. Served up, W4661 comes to 0.01 mag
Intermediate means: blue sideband 2.39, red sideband 2.46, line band 2.41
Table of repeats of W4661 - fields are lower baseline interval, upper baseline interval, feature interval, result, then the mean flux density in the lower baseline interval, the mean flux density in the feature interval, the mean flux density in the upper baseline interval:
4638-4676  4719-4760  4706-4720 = 0.04 mag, 2.42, 2.47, 2.62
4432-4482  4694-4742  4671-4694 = 0.02 mag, 2.22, 2.42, 2.51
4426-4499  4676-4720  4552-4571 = -0.09 mag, 2.24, 2.52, 2.45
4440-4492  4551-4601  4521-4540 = 0.03 mag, 2.25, 2.33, 2.5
